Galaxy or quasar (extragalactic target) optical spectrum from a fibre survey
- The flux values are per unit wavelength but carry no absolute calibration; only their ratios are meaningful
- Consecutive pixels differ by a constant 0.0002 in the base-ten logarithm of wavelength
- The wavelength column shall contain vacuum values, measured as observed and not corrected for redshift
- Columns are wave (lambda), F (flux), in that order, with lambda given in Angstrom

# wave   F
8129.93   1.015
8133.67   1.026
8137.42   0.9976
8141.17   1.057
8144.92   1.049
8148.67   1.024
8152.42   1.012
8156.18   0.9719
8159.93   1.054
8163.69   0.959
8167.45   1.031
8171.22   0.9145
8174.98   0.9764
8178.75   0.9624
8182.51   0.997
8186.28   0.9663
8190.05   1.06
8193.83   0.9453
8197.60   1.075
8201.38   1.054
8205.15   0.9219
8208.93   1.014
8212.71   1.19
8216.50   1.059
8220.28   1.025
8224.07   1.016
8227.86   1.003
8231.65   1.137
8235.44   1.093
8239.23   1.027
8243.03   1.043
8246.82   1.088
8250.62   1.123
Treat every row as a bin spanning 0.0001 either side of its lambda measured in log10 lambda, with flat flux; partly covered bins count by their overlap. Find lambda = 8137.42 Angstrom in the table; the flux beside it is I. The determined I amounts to 0.9976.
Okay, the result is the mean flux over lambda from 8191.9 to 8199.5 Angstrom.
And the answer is 1.01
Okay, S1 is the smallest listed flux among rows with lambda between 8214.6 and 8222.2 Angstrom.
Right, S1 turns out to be 1.025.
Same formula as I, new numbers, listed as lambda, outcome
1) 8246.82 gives 1.088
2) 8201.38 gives 1.054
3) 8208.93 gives 1.014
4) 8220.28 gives 1.025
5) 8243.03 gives 1.043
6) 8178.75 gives 0.9624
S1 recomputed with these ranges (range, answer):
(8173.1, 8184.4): 0.9624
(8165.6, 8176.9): 0.9145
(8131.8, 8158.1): 0.9719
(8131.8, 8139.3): 0.9976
